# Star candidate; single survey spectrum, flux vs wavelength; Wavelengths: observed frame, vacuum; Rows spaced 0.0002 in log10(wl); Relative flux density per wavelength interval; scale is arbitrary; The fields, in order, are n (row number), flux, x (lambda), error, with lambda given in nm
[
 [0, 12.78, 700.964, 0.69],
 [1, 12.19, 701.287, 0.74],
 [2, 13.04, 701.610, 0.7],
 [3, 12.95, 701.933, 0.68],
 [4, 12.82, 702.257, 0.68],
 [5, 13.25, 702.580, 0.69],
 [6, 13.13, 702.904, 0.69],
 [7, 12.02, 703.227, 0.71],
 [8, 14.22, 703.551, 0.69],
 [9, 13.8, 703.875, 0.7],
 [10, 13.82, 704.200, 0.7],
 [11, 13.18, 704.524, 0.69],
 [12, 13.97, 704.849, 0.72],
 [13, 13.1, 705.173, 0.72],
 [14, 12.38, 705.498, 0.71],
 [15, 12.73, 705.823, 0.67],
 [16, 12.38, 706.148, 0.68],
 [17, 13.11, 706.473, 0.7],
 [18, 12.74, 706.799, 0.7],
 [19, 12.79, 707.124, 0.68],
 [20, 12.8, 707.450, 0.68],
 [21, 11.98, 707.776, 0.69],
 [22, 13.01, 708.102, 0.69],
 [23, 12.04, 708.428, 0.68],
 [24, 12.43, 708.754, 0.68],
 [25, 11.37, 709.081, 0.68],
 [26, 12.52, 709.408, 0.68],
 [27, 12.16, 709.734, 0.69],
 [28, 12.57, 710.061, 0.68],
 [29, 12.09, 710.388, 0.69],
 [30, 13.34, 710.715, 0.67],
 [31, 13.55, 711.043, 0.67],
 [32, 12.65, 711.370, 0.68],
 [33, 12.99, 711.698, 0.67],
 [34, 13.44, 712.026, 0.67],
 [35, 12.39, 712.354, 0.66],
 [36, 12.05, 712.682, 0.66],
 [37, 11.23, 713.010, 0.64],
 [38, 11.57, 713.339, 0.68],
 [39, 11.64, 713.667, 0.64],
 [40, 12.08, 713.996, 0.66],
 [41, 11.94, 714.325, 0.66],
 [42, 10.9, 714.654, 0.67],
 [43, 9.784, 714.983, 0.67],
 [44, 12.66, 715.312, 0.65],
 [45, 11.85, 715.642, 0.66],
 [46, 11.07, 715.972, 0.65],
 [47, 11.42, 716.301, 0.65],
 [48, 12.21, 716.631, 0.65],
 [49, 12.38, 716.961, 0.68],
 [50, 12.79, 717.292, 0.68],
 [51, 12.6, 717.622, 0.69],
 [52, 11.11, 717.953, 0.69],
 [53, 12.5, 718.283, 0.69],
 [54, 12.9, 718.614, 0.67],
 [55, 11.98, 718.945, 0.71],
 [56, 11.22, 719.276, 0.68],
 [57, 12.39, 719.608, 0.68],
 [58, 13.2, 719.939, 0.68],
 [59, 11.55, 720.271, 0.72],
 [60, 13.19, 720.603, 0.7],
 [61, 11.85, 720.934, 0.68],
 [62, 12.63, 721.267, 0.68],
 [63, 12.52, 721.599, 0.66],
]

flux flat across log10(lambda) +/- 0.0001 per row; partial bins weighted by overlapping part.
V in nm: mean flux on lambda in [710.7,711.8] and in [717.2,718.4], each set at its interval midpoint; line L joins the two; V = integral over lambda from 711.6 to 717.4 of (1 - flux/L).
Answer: 0.354 nm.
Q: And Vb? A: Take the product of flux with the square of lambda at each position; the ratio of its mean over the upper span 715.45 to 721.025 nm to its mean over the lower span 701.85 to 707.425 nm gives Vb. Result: 0.96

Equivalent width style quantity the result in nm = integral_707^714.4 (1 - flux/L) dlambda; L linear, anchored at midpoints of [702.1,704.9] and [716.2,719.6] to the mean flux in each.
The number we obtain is 0.207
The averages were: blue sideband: 13.3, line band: 12.4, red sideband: 12.1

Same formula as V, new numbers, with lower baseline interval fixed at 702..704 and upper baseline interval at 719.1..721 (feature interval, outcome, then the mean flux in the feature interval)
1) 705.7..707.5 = 0.03 nm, 12.8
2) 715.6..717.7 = 0.07 nm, 12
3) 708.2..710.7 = 0.11 nm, 12.3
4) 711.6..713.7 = 0.08 nm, 12.2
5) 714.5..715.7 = 0.12 nm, 11.3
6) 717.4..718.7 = 0.01 nm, 12.3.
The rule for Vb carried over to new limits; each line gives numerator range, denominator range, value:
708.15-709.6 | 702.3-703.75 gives 0.94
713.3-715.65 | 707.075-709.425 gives 0.95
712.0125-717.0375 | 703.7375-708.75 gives 0.93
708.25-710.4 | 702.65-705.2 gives 0.92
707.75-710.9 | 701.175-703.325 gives 0.99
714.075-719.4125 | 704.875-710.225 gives 0.97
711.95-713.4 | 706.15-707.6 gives 0.96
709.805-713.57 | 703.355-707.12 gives 0.97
